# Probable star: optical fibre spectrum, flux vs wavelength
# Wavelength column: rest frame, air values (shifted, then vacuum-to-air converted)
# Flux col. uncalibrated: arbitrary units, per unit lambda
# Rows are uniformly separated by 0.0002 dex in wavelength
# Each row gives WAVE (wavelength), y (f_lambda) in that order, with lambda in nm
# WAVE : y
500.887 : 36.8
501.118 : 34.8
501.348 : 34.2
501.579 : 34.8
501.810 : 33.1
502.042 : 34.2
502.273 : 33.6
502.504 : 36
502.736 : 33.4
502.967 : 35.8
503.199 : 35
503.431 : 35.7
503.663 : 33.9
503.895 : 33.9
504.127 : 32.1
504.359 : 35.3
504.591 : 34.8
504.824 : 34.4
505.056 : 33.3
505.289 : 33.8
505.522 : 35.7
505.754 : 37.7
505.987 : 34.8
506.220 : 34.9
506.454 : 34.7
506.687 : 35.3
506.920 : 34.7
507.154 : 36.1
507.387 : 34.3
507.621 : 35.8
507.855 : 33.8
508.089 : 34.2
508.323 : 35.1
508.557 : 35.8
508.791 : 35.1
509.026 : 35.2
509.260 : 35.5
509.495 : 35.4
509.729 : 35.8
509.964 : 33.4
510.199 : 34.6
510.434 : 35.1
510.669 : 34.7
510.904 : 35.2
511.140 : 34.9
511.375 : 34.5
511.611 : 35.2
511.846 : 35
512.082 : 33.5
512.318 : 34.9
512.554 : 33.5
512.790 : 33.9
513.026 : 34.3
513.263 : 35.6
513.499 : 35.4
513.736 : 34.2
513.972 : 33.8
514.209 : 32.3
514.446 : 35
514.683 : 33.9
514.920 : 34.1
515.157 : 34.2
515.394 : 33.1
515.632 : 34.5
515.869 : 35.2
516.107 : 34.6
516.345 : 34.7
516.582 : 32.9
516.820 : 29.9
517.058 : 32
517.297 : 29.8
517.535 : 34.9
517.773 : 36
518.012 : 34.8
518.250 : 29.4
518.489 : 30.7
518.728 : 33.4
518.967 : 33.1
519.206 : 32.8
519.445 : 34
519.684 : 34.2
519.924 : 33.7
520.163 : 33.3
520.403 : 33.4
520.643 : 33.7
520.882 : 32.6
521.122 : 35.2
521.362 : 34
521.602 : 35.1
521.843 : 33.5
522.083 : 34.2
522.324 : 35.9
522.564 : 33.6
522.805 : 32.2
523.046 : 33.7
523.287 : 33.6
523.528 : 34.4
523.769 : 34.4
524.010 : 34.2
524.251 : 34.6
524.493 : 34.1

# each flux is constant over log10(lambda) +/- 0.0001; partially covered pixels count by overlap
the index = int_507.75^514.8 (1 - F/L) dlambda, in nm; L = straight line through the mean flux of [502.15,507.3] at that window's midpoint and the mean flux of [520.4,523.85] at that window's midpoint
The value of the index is -0.03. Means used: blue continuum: 34.8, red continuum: 34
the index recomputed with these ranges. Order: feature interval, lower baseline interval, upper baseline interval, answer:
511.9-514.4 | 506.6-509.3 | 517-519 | -0.03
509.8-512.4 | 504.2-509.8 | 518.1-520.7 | -0.02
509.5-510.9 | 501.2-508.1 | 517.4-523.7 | -0.02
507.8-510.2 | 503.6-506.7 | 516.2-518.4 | -0.07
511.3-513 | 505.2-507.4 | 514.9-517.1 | -0.01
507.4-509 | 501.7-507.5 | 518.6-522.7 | -0.02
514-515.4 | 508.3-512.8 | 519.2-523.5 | 0.03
